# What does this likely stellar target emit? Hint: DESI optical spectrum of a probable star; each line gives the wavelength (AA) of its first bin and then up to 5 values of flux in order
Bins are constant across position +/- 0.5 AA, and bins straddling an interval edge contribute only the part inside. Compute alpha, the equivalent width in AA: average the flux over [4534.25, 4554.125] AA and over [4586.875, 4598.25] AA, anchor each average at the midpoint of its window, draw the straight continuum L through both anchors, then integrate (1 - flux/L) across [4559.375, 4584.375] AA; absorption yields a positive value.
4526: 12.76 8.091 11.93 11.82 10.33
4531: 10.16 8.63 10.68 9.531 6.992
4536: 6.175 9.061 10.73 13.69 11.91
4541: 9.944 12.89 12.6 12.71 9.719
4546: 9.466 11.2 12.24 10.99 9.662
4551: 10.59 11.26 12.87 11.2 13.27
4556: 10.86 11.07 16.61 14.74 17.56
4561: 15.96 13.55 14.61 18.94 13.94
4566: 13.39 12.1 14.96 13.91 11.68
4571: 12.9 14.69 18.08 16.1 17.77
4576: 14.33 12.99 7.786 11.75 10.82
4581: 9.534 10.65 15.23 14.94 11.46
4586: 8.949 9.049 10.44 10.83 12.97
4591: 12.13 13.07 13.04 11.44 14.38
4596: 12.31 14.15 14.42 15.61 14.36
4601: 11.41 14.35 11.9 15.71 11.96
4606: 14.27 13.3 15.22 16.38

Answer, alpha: -4.8 AA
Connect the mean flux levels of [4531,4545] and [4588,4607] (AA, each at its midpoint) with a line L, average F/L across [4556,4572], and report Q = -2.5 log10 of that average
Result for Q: -0.227 mag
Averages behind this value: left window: 10.4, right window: 13.2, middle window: 14.3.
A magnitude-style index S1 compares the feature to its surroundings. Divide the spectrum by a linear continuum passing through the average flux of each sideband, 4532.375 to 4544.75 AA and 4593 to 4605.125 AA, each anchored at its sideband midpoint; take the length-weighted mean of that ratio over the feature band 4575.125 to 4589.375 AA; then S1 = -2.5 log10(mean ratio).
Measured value 0.10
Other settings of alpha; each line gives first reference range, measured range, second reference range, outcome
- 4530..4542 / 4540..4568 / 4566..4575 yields -1.0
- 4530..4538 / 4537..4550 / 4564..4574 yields -1.2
